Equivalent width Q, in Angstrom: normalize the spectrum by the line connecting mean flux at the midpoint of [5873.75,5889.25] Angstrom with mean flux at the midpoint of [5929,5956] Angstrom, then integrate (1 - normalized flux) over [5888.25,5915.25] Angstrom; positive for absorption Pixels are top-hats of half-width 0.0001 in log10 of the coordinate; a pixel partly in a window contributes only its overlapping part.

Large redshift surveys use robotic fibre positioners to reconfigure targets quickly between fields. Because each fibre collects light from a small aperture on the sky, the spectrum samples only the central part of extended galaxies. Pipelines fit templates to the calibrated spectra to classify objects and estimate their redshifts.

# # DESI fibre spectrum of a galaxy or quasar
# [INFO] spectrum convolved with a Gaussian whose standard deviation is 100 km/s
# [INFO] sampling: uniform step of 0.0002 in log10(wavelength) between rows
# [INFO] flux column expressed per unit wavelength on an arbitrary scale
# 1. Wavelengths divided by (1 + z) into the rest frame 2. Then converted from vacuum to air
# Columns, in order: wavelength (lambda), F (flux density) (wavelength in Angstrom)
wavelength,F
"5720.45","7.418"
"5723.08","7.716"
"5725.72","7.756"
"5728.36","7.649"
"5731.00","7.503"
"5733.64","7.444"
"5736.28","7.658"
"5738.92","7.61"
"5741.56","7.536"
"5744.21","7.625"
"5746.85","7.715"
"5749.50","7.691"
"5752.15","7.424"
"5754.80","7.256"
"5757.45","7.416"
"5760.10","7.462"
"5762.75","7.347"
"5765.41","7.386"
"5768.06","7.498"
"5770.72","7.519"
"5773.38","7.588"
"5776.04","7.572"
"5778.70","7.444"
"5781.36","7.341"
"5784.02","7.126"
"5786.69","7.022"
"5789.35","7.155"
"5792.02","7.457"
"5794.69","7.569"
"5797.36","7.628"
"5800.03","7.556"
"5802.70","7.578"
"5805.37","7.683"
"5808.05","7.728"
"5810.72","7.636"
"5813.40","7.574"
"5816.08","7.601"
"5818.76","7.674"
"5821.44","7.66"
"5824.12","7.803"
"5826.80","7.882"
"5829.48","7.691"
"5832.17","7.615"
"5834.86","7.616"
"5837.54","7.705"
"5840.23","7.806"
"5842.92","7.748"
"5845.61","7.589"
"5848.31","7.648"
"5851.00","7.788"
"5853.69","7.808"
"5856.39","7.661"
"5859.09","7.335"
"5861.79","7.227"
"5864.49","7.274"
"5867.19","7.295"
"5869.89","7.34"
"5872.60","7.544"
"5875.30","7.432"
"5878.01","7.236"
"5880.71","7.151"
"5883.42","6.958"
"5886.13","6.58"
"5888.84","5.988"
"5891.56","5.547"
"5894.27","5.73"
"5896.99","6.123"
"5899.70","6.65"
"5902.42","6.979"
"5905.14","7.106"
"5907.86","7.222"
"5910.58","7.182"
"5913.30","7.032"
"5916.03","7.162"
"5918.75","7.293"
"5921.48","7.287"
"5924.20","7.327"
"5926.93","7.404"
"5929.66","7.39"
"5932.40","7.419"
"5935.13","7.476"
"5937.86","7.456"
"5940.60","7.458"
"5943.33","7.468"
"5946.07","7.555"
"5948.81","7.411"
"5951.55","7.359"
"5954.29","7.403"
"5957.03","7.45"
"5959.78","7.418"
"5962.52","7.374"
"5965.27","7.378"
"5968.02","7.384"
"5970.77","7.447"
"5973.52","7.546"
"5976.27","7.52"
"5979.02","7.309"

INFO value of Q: 2.0 Angstrom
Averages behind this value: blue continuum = 6.96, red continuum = 7.44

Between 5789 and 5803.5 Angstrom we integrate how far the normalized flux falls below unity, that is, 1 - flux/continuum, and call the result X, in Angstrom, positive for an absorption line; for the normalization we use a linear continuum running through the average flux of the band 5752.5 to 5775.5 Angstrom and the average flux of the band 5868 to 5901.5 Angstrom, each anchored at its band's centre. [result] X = -0.5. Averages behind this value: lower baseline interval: 7.44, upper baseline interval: 6.7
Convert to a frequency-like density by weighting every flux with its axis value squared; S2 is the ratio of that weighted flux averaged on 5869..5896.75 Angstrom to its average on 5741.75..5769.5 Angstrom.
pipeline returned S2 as 0.9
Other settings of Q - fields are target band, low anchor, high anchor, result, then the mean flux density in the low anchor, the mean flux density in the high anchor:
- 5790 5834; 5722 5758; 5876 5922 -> -2.6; 7.57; 6.78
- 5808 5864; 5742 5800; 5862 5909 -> -4.3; 7.44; 6.84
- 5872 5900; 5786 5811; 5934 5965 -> 3.2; 7.51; 7.44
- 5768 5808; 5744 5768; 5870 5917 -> -0.7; 7.48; 6.81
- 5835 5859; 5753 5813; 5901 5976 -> -0.9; 7.45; 7.35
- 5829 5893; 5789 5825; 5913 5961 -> 1.7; 7.6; 7.38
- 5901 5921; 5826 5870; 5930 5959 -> 0.9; 7.59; 7.44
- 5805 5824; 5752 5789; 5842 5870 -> -0.5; 7.38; 7.52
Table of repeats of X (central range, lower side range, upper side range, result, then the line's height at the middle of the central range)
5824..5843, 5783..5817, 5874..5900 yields -1.6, 7.12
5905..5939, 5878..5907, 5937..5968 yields -1.6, 6.97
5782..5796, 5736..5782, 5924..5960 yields 0.4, 7.49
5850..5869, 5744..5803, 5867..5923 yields -1.1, 7.05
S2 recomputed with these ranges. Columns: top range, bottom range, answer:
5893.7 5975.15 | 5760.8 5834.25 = 1.01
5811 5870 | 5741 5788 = 1.05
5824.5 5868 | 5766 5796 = 1.05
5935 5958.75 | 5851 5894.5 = 1.08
